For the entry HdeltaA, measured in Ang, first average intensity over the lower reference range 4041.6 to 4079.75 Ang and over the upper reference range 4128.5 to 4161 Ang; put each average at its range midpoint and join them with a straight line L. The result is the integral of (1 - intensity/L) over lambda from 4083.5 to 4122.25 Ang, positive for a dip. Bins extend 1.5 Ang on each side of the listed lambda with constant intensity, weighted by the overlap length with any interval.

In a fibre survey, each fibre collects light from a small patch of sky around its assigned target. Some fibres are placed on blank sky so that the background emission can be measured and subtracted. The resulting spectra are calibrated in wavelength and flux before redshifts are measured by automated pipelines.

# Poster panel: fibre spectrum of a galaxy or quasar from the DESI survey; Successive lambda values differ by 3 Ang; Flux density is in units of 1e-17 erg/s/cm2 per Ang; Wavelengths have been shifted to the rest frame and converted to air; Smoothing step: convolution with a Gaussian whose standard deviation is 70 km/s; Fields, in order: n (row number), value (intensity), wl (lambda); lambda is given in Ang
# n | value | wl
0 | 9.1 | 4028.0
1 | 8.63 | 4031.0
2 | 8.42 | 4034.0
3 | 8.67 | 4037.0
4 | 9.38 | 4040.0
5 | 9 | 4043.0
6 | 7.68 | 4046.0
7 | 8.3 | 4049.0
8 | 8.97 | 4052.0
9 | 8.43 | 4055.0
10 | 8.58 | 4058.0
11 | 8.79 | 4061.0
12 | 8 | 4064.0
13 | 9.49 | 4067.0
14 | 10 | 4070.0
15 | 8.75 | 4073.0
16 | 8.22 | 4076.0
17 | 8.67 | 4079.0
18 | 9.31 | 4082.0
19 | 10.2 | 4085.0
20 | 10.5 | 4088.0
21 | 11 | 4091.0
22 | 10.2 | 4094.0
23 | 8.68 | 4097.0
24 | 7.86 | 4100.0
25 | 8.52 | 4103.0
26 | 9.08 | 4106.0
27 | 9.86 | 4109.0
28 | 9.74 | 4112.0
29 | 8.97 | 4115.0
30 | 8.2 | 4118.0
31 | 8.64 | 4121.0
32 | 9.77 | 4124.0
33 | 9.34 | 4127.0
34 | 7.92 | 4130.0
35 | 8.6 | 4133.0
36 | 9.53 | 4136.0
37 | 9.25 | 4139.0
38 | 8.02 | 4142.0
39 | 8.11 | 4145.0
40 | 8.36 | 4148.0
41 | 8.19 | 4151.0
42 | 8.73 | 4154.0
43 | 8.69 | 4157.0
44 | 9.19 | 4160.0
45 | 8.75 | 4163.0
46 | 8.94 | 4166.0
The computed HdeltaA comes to -3.2 Ang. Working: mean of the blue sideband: 8.68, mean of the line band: 9.35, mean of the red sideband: 8.59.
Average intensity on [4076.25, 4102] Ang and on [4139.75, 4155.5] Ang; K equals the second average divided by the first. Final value 0.88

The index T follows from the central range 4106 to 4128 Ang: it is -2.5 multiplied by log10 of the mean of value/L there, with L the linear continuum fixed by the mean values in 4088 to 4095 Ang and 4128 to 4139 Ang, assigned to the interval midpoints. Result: 0.034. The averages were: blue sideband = 10.6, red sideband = 8.79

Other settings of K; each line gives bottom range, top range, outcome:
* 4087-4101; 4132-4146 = 0.90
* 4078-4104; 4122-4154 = 0.92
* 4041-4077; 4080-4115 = 1.09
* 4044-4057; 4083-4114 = 1.14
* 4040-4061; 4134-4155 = 1.00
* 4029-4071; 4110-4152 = 1.01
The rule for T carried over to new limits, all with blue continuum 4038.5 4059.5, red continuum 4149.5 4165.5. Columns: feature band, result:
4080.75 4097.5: -0.16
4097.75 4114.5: -0.04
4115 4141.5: -0.02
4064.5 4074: -0.08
